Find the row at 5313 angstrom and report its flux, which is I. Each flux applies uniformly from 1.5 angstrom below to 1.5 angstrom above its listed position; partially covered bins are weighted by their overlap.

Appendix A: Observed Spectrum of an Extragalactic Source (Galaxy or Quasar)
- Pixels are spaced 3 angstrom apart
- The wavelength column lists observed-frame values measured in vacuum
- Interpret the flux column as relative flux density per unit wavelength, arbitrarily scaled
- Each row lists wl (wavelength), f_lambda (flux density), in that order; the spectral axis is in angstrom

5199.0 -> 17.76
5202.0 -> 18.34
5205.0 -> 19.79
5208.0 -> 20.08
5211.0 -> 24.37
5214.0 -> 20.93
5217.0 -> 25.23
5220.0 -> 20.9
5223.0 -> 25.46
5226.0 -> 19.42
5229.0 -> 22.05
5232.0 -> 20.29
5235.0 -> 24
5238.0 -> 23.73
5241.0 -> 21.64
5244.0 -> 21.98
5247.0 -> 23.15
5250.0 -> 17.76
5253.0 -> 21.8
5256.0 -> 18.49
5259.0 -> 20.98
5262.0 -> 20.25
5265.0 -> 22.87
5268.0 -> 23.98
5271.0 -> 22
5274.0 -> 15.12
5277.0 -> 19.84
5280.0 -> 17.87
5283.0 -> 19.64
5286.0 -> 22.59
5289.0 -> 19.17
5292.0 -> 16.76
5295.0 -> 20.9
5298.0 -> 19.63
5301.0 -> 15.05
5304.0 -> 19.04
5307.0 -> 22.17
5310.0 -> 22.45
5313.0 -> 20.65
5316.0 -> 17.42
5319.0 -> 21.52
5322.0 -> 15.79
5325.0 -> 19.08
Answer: 20.65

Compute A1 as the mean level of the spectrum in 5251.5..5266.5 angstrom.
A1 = 20.9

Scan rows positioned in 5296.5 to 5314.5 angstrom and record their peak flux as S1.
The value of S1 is 22.45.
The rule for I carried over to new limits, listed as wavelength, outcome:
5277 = 19.84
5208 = 20.08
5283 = 19.64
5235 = 24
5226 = 19.42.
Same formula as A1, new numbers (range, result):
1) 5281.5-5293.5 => 19.5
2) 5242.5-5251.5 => 21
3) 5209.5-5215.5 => 22.7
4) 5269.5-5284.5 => 18.9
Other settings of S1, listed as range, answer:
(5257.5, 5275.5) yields 23.98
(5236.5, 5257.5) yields 23.73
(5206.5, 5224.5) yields 25.46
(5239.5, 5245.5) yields 21.98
